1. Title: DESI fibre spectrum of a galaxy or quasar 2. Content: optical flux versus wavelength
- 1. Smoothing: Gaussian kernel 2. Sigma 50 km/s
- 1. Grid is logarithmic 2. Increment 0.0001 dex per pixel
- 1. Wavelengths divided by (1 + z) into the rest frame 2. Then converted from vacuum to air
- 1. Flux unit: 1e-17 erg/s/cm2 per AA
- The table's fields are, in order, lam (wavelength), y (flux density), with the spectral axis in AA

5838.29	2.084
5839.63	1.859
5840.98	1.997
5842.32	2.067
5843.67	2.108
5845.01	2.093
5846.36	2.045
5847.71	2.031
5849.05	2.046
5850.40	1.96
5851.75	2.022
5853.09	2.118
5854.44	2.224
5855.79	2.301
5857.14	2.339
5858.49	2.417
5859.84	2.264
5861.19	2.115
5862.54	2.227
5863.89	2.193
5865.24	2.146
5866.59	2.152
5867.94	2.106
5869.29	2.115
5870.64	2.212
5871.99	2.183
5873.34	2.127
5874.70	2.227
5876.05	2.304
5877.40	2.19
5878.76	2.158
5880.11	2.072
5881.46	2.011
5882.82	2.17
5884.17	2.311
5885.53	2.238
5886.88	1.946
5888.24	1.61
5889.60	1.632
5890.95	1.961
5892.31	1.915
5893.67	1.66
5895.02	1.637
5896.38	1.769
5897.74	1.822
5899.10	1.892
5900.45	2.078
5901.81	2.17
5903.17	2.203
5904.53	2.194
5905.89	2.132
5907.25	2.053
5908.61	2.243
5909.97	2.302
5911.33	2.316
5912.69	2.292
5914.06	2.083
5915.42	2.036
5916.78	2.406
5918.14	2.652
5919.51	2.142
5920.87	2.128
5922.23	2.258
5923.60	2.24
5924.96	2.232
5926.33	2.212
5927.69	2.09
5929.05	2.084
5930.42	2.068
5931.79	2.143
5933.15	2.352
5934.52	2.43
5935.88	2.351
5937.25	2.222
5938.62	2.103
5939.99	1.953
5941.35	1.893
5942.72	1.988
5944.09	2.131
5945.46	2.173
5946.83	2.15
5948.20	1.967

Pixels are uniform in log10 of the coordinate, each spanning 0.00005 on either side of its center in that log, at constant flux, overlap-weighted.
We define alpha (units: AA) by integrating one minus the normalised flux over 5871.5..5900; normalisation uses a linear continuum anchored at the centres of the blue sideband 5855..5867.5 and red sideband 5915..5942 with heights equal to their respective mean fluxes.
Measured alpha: 3.0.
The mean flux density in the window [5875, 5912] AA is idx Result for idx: 2.04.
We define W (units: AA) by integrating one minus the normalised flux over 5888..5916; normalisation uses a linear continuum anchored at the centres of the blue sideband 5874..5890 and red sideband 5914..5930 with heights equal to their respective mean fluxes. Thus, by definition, 1.87 AA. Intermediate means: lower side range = 2.08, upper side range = 2.22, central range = 2.01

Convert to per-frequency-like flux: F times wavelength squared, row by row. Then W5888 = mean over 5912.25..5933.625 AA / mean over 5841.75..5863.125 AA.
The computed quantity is 1.1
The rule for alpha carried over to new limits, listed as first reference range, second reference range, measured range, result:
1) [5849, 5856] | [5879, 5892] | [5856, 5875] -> -1.3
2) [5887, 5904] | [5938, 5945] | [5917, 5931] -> -1.8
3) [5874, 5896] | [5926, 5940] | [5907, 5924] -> -1.0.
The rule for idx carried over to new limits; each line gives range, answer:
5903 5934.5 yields 2.22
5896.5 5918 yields 2.15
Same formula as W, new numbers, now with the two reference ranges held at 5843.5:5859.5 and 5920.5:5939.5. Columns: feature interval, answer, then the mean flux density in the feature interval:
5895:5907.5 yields 1.0 AA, 2.01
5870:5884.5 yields -0.1 AA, 2.18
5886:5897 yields 2.0 AA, 1.78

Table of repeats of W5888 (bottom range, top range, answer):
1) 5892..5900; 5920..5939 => 1.25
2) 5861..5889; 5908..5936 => 1.07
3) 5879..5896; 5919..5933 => 1.14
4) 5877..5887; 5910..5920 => 1.07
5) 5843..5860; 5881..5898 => 0.90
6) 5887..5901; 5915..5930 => 1.25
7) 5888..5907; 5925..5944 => 1.13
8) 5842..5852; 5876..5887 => 1.07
